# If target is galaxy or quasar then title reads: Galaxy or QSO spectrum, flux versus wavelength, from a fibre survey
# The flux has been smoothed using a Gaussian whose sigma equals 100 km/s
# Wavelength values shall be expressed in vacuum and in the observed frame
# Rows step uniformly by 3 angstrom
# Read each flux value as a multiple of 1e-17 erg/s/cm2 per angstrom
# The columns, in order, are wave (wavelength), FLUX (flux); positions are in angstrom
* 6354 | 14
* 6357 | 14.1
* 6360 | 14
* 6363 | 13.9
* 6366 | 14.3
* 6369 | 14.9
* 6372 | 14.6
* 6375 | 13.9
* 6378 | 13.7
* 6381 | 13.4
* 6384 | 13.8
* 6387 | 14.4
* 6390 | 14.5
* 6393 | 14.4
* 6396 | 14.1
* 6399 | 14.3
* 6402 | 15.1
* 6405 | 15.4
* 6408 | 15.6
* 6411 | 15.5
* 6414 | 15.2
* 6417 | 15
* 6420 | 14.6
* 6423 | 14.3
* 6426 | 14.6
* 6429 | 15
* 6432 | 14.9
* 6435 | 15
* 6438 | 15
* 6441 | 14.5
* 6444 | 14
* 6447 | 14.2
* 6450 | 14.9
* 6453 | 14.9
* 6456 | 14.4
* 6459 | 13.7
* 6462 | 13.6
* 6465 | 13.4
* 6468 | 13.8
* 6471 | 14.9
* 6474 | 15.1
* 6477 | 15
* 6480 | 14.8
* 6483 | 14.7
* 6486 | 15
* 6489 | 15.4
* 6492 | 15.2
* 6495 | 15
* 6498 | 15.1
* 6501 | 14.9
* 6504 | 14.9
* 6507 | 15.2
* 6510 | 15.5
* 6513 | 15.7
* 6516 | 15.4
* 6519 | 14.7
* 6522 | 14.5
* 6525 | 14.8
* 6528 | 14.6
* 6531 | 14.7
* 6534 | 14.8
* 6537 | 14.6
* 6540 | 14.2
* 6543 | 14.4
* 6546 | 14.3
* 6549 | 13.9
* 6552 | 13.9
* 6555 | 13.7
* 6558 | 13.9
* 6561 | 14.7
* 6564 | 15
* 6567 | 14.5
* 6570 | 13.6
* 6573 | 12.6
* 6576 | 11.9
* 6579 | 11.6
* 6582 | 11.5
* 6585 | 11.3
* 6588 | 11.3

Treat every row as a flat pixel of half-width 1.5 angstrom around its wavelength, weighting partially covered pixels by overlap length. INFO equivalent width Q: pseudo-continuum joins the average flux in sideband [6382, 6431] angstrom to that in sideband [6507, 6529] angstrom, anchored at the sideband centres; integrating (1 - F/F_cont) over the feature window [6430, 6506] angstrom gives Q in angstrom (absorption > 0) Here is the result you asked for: 1.26 angstrom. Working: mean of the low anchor 14.7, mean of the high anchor 15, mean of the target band 14.7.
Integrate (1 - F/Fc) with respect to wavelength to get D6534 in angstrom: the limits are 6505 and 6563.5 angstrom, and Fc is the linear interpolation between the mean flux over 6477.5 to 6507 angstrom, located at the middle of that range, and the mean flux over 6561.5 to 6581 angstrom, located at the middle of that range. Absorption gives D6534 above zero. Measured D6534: -2.28 angstrom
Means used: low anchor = 15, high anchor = 13.2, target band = 14.6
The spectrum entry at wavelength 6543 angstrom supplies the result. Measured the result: 14.4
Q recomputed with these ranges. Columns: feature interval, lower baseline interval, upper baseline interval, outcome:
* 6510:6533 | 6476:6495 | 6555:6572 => -0.5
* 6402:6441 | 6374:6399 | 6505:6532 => -1.9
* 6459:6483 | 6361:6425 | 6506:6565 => 0.4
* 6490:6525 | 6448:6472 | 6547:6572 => -2.3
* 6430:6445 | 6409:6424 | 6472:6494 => 0.3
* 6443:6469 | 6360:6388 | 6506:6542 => 0.7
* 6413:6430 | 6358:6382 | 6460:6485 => -0.6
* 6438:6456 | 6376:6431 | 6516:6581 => -0.1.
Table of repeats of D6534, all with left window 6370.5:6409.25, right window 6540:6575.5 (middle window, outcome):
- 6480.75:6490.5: -0.6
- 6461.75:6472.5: 0.2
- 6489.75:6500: -0.7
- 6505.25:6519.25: -1.2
